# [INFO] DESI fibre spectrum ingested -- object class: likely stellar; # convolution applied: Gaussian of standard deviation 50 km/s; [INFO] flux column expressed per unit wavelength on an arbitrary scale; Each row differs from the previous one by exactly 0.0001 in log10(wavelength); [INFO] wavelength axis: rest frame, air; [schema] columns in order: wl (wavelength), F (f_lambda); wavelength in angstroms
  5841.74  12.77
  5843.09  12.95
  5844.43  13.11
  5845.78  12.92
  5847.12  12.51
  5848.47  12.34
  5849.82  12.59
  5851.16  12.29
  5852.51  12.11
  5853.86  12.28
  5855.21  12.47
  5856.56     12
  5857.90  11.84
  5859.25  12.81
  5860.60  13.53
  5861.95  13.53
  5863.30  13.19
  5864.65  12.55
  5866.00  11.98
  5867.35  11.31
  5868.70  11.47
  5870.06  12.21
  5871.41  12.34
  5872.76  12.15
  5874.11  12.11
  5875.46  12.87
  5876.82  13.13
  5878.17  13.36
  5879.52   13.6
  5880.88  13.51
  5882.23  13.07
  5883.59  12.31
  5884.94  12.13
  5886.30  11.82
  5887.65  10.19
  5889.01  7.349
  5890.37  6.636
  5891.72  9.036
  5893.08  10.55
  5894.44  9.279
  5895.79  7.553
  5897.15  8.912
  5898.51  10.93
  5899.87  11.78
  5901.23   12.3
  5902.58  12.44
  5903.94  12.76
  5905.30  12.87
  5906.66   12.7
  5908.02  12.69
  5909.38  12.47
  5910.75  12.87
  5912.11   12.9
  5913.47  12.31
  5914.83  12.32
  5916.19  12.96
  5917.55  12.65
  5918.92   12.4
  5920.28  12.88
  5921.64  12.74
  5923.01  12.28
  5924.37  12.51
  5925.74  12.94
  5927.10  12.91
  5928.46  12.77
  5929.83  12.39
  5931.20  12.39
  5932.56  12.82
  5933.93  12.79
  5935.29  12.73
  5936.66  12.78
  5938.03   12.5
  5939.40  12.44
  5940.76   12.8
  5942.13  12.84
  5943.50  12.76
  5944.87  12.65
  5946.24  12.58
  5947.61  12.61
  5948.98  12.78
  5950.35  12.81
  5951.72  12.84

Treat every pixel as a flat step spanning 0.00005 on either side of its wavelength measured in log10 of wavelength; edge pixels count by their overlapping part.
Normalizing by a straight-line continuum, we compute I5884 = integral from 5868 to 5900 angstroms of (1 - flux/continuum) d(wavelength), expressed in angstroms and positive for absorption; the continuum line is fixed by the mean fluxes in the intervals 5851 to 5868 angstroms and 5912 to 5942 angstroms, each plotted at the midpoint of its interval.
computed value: 3.5 angstroms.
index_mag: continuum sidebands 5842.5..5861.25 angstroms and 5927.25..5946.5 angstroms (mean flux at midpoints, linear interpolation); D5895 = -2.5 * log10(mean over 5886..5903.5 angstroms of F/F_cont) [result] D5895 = 0.26 mag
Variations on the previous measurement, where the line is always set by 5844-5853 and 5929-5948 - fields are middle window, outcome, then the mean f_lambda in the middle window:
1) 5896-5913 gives 0.05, 12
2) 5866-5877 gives 0.04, 12.1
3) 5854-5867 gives 0.00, 12.6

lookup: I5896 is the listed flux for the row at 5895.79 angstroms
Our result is 7.553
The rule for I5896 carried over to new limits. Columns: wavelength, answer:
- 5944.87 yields 12.65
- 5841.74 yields 12.77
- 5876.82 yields 13.13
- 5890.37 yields 6.636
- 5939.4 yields 12.44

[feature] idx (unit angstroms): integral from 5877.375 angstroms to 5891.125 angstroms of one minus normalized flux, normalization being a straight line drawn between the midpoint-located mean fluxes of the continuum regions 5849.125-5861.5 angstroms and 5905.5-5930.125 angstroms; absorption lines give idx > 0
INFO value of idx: 1.3 angstroms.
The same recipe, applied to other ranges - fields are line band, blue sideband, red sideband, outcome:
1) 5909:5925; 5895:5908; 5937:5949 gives -1.0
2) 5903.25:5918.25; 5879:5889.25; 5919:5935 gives -0.4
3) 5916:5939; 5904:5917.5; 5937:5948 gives 0.0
